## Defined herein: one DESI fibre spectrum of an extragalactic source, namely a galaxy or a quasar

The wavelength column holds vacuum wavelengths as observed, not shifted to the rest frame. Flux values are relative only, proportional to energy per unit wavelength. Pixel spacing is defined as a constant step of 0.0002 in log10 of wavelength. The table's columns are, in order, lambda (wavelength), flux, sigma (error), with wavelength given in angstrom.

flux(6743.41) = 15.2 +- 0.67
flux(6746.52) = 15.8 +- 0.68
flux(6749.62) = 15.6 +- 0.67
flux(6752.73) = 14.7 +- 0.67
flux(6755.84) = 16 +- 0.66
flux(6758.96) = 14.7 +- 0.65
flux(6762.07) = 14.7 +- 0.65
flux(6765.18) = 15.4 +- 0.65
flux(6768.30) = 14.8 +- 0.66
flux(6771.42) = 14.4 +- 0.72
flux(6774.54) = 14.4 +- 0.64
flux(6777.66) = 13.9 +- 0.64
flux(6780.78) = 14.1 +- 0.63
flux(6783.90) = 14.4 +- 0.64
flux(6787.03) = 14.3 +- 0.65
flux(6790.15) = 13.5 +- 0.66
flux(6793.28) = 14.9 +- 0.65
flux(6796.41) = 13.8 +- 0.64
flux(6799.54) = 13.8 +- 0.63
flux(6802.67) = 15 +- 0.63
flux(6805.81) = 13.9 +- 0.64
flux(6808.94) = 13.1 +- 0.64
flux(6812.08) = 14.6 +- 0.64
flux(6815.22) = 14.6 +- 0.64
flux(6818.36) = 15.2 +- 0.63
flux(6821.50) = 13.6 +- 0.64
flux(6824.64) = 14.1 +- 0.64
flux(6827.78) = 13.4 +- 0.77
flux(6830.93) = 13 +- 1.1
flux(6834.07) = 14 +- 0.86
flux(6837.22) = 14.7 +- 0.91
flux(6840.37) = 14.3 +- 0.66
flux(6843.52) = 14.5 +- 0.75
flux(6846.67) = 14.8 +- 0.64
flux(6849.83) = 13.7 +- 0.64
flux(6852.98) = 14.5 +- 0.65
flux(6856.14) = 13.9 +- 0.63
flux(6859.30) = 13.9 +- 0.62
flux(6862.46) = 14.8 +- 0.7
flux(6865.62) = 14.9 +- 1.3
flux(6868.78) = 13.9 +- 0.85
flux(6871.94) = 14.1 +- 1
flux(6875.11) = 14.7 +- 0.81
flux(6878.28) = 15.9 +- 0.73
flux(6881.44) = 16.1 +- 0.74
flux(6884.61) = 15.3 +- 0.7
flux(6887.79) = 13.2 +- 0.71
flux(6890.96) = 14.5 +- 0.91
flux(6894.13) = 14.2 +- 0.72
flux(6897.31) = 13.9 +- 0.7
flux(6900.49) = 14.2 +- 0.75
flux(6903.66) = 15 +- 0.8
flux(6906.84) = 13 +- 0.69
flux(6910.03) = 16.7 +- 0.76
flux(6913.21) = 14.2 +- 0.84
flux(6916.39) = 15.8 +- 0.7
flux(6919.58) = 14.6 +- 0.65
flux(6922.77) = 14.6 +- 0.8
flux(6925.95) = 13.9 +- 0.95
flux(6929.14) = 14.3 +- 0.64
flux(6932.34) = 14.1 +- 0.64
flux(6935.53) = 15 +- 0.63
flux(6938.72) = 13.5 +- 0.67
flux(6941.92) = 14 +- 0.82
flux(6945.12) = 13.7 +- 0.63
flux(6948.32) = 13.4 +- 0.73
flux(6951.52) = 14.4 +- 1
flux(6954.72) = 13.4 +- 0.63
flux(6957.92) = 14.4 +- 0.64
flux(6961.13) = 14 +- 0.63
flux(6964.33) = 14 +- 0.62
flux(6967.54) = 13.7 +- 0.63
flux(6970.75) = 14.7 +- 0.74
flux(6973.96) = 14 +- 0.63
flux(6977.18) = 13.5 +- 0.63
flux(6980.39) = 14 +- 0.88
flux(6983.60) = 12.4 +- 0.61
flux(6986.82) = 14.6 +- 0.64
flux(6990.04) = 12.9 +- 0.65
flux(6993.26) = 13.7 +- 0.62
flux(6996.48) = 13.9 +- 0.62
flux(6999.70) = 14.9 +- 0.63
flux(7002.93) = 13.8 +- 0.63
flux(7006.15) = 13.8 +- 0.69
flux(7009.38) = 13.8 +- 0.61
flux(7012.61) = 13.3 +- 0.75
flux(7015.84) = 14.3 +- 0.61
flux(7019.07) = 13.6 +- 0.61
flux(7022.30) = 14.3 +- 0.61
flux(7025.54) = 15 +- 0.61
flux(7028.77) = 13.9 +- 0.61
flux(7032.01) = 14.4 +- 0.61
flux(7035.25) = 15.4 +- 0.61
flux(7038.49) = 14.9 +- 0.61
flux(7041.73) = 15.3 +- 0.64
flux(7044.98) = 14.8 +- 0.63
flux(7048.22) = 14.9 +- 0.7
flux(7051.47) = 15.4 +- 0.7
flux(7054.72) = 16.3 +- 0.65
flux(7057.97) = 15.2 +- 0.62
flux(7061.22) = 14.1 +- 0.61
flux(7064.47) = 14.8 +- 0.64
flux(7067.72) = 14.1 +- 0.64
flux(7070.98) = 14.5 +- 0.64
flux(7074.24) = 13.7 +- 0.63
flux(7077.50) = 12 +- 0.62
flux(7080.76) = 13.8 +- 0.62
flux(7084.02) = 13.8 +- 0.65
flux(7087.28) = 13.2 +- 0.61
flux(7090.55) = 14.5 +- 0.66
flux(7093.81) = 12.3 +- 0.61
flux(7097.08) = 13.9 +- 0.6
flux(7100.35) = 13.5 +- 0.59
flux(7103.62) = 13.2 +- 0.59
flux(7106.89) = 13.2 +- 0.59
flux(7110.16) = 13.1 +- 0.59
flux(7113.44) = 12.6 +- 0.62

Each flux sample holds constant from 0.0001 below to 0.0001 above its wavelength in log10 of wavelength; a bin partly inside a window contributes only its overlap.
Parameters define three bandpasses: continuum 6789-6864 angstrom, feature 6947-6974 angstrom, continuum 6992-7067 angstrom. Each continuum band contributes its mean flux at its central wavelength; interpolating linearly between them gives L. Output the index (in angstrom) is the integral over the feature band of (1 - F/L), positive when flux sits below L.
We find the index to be 0.72 angstrom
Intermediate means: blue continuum 14.2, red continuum 14.5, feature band 14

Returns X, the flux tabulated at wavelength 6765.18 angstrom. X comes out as 15.4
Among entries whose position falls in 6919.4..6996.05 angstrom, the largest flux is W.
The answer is 15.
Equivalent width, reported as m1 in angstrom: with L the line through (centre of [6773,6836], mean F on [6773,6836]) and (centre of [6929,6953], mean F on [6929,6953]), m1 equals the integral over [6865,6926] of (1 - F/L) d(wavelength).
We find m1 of -2.6 angstrom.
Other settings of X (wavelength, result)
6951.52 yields 14.4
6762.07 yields 14.7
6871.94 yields 14.1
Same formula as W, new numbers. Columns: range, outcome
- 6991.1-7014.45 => 14.9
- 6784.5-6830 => 15.2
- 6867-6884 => 16.1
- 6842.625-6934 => 16.7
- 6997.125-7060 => 16.3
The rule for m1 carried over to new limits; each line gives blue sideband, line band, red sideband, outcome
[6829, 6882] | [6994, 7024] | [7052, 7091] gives 0.6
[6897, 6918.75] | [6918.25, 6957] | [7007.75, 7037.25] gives 1.4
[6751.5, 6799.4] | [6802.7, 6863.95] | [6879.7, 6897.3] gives 1.7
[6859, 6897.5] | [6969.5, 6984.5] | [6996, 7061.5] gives 0.8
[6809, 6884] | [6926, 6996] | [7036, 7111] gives 1.8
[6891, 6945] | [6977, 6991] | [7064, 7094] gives 0.6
